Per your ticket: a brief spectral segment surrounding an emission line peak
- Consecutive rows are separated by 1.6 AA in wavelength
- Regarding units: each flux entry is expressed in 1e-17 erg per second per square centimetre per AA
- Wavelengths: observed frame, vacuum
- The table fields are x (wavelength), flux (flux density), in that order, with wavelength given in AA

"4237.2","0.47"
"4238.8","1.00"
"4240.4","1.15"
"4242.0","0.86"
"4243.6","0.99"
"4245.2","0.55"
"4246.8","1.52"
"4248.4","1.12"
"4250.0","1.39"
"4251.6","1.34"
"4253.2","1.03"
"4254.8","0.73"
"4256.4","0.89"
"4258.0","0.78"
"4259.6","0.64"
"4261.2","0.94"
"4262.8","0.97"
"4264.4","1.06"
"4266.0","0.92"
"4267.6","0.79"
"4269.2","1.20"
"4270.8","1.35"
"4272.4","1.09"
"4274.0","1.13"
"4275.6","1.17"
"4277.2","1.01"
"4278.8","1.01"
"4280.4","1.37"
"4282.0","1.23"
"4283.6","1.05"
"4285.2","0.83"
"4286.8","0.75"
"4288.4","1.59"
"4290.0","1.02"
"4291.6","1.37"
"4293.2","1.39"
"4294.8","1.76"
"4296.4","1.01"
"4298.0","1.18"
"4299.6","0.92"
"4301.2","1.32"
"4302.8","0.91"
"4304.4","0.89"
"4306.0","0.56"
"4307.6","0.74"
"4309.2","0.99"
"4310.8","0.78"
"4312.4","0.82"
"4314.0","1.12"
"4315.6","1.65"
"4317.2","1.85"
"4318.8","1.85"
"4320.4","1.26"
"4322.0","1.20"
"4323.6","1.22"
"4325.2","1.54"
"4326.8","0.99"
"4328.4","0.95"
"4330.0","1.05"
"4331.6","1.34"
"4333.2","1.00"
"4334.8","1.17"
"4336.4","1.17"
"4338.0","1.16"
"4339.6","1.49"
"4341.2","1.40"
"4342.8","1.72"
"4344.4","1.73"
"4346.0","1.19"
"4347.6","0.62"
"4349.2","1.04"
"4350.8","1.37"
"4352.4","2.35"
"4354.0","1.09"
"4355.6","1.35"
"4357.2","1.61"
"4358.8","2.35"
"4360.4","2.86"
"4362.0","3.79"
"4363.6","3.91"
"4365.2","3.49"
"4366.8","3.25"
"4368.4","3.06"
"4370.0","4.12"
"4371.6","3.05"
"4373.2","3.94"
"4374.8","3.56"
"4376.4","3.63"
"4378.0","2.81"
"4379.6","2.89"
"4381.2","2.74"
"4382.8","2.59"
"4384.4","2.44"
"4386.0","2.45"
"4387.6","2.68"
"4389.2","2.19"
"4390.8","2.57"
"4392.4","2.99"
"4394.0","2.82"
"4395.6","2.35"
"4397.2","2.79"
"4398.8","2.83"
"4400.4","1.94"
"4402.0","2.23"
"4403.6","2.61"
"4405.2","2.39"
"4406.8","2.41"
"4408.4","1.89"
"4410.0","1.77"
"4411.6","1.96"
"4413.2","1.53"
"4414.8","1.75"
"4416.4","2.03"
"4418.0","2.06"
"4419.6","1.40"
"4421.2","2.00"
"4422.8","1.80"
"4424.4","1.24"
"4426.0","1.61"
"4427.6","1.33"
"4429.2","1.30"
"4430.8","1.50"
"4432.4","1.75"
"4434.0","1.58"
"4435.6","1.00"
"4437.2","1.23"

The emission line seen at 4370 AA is C IV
